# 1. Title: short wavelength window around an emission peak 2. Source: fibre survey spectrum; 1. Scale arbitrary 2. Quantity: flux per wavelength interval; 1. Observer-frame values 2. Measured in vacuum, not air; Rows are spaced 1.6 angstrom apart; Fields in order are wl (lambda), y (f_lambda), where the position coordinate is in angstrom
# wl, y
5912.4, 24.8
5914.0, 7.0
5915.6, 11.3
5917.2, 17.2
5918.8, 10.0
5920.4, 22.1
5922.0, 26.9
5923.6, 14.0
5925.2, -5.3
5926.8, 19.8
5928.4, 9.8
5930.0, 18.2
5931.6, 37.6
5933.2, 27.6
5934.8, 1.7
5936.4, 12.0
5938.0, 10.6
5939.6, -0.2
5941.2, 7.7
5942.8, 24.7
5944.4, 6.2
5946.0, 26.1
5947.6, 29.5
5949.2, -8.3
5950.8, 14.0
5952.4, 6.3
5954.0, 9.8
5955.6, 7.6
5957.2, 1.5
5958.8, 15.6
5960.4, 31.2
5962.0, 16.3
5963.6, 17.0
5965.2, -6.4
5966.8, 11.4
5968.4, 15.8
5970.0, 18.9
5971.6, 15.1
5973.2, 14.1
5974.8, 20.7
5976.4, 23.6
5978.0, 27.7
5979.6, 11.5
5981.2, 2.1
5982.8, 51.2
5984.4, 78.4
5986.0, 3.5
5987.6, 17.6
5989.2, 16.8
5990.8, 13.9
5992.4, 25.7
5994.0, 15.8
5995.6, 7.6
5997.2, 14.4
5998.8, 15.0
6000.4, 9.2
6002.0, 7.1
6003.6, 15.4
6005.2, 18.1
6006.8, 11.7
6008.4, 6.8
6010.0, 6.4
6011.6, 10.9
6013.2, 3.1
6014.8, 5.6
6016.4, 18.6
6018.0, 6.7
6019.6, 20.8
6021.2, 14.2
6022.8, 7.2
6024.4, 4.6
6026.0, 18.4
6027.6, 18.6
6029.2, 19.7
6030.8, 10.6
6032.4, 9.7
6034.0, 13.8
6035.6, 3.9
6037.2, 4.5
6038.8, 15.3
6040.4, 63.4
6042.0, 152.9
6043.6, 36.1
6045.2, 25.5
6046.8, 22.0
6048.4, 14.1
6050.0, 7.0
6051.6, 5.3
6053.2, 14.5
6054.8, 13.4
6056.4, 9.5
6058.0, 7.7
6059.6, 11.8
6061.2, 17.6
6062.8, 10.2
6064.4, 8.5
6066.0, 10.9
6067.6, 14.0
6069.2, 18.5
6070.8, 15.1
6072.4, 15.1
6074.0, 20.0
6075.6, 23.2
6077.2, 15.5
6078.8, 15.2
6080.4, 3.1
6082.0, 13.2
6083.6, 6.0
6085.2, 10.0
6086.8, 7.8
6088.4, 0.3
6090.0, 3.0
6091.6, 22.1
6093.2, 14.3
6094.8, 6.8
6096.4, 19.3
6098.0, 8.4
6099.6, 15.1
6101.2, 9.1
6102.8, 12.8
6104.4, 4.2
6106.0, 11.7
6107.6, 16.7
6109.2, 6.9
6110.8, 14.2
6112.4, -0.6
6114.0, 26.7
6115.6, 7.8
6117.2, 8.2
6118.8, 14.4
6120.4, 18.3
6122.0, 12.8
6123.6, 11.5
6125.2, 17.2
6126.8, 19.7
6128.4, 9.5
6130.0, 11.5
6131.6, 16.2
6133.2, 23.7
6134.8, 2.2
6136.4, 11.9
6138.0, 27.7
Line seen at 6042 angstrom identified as [O III]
